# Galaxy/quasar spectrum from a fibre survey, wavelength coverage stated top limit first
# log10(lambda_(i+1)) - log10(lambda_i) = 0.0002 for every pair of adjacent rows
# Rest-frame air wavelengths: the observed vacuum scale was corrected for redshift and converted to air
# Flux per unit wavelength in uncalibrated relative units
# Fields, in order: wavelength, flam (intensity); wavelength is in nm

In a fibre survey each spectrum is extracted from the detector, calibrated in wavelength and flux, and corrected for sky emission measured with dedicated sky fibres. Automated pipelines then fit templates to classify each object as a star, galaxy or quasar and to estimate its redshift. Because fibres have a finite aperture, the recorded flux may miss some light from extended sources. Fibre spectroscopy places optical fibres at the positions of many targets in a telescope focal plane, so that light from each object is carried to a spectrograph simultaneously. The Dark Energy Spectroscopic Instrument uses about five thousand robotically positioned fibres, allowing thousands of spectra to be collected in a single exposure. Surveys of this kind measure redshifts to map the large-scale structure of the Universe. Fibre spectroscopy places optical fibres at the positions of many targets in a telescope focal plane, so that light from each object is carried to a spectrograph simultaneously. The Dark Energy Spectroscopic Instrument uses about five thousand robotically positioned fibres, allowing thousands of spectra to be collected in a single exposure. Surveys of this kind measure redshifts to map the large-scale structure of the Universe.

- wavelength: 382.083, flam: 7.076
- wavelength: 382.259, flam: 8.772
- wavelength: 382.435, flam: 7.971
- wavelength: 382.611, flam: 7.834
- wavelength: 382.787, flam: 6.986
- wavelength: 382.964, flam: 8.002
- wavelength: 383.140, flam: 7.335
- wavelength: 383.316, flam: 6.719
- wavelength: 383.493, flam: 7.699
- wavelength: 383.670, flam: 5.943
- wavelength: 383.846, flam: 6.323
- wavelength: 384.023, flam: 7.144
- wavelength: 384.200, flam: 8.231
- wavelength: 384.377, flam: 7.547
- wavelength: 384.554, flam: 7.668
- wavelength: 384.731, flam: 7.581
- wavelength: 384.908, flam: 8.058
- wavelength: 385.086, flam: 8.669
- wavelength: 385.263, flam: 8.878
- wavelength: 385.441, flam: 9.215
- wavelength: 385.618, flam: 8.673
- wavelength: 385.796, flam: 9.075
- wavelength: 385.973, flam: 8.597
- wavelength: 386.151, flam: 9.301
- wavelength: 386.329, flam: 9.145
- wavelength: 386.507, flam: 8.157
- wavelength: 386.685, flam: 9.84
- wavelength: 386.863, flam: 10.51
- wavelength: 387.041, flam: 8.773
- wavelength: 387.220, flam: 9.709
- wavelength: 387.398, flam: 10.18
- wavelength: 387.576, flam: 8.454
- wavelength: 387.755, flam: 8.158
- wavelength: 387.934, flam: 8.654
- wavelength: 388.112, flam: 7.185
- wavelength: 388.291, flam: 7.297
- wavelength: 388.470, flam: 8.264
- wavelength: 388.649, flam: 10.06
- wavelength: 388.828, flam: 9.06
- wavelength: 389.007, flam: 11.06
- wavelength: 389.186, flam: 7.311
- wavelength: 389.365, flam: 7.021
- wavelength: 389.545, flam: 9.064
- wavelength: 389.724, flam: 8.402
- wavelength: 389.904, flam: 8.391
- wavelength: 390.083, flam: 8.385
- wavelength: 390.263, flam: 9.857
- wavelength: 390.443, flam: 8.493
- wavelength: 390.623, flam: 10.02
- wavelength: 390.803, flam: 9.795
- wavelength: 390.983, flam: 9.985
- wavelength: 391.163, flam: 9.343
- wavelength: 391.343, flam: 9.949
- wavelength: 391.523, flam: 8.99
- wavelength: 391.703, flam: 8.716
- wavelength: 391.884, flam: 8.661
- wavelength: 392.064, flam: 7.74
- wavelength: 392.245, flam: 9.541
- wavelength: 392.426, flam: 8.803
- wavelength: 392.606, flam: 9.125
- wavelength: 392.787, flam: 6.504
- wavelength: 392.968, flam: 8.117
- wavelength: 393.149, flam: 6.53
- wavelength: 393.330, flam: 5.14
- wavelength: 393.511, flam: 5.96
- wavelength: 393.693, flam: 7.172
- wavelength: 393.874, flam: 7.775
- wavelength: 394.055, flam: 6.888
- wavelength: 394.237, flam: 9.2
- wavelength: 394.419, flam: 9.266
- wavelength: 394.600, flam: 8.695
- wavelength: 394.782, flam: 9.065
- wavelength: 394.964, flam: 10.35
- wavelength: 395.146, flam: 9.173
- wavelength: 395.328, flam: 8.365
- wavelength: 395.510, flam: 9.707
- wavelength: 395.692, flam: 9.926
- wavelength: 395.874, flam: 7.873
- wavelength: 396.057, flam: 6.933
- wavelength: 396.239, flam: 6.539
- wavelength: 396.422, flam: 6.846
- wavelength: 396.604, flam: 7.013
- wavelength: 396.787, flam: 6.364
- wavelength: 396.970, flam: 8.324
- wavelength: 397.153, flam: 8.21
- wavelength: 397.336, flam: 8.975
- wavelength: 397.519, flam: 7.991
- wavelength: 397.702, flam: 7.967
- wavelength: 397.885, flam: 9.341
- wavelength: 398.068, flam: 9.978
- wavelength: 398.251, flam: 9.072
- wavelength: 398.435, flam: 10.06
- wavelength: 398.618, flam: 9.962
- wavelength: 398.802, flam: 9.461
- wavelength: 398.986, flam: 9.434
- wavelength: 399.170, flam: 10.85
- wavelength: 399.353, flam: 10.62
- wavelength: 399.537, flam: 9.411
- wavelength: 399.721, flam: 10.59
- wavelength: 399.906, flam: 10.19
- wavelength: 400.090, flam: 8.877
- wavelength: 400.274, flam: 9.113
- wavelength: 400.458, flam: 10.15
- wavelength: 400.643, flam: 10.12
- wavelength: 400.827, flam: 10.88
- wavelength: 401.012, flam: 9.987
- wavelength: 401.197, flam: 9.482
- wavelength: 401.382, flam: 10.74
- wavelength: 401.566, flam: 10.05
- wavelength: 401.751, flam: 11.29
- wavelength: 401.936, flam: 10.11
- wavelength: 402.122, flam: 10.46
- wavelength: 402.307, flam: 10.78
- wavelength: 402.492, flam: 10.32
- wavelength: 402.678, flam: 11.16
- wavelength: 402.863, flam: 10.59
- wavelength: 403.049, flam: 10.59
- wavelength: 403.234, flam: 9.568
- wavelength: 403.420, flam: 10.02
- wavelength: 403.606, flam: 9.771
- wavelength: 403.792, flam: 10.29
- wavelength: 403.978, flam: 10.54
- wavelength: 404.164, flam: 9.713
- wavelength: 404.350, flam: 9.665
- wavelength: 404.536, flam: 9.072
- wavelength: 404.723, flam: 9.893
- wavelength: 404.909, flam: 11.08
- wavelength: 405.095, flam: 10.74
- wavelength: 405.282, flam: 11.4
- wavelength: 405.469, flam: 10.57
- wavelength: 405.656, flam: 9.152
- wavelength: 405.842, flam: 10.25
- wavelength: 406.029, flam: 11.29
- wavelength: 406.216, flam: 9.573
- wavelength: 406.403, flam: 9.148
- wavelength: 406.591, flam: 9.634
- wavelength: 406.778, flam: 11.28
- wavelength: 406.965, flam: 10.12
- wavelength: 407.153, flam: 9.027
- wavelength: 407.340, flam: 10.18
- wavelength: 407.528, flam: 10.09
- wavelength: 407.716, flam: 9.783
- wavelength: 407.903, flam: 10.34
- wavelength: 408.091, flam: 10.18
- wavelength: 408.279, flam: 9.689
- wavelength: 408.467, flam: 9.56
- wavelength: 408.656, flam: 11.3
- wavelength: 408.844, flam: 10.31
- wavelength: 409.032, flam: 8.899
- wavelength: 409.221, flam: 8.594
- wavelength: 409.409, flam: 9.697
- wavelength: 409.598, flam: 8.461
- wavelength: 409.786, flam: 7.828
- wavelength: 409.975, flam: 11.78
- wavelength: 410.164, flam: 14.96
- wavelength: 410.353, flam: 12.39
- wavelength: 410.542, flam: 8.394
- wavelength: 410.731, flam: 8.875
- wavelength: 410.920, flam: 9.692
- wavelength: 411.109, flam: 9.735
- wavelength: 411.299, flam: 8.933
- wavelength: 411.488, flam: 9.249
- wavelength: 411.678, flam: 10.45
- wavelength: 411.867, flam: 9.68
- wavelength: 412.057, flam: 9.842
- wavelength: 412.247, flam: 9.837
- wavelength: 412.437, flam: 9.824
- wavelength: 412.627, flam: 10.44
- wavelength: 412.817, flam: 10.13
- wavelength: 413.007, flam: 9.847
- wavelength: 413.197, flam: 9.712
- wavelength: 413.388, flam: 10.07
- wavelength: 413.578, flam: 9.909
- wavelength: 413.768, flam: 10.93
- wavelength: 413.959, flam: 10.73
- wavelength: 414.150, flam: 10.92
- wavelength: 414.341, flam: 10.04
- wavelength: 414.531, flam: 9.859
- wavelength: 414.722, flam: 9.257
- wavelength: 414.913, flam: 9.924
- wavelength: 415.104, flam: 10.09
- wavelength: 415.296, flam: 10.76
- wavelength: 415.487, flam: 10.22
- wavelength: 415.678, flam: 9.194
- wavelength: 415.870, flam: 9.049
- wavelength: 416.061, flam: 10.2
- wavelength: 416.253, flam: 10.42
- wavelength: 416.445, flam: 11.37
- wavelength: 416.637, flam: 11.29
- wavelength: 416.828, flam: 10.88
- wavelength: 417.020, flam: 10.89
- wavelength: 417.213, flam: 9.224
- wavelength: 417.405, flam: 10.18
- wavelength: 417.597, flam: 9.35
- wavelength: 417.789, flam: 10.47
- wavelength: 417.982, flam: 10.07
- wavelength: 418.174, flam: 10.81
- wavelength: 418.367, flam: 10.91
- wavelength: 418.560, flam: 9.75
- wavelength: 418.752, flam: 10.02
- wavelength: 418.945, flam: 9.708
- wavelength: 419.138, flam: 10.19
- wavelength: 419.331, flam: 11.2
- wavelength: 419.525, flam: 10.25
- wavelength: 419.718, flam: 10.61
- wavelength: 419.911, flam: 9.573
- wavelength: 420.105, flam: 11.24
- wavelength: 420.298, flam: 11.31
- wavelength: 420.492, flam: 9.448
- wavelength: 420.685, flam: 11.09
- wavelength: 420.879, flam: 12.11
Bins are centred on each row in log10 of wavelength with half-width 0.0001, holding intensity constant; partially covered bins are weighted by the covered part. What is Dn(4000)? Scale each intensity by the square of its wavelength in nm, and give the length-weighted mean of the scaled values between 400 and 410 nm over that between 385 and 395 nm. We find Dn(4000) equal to 1.3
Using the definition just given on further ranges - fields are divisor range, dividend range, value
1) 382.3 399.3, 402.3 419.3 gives 1.32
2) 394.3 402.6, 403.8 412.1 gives 1.13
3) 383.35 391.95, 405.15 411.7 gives 1.29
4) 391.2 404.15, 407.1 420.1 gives 1.20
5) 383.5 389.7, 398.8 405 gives 1.29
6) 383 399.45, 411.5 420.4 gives 1.36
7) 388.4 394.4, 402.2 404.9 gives 1.28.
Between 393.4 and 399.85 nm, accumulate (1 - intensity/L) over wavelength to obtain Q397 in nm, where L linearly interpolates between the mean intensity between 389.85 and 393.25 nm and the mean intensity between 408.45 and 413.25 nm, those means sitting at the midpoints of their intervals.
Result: 0.30 nm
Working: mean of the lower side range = 8.78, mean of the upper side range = 9.95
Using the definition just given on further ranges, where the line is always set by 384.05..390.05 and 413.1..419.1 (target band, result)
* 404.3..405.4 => -0.08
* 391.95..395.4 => 0.36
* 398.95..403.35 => -0.39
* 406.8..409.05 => -0.06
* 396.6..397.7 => 0.16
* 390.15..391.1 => -0.08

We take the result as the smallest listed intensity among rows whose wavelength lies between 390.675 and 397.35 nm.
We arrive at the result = 5.14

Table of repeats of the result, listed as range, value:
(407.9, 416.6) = 7.828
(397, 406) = 7.967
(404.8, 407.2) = 9.027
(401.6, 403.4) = 9.568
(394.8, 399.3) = 6.364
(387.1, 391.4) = 7.021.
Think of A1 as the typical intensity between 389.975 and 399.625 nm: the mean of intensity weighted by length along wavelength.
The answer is 8.61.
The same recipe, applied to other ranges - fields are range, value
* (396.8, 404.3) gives 9.84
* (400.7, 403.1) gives 10.5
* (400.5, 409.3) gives 10.2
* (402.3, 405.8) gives 10.2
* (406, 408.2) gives 10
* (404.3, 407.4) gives 10.1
